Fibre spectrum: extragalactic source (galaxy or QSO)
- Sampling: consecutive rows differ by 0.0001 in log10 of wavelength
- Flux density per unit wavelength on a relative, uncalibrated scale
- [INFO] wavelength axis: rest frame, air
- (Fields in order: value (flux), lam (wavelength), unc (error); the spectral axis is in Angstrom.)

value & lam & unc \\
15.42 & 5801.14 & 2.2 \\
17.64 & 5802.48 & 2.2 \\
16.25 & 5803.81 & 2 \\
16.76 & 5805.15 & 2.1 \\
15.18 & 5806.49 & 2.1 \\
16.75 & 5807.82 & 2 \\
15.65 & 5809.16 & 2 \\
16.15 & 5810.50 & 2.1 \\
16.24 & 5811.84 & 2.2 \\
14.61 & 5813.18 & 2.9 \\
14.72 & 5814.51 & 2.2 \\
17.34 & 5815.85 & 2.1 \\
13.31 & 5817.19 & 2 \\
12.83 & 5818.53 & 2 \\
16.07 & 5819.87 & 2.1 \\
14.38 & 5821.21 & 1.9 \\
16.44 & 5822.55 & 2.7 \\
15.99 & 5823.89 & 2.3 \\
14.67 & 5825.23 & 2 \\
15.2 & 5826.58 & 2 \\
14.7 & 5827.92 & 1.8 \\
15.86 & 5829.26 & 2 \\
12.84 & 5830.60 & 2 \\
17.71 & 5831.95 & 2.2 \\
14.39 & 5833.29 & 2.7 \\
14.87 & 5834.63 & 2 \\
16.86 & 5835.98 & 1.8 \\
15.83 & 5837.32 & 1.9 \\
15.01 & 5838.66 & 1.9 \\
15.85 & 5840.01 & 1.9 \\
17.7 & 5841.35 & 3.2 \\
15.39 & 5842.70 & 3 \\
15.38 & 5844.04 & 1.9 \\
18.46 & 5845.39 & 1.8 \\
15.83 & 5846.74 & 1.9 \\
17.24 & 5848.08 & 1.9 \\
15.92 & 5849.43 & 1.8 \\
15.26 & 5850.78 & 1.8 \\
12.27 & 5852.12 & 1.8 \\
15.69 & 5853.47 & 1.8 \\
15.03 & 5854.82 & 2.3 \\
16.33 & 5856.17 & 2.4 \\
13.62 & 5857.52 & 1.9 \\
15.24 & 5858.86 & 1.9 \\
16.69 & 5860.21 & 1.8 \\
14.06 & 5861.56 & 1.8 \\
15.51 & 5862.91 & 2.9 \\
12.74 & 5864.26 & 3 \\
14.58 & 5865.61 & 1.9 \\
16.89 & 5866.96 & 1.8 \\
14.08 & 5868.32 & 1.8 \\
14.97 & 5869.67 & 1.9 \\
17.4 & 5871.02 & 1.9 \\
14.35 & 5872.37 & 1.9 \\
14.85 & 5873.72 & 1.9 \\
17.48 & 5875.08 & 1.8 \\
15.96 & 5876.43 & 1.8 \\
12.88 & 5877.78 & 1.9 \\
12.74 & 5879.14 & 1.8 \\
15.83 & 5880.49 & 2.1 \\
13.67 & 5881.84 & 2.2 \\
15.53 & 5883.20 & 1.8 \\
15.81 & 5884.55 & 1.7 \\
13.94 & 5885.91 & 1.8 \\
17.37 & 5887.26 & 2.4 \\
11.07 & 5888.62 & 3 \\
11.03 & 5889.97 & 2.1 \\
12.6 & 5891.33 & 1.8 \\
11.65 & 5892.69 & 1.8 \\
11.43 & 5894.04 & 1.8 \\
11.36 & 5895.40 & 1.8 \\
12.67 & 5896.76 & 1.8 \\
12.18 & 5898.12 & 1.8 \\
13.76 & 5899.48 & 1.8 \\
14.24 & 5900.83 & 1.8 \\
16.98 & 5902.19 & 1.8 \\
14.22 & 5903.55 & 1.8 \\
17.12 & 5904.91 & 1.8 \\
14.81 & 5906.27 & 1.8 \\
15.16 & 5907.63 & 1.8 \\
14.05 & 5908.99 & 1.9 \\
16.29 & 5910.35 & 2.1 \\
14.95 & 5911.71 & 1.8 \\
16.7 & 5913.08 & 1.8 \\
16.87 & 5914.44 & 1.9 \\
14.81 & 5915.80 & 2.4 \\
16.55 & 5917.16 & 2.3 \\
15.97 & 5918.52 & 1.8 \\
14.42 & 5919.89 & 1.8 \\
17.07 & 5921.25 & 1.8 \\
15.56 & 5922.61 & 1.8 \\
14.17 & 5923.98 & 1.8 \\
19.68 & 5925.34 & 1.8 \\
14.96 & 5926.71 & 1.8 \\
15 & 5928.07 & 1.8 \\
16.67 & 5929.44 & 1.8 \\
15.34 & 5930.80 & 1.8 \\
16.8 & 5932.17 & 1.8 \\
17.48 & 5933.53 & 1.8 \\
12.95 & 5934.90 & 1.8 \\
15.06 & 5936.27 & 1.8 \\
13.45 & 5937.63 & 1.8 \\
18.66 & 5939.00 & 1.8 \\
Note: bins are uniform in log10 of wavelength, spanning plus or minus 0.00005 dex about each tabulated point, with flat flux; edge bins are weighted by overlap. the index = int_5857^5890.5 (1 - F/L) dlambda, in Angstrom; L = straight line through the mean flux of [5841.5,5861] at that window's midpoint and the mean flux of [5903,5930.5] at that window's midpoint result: 2.0 Angstrom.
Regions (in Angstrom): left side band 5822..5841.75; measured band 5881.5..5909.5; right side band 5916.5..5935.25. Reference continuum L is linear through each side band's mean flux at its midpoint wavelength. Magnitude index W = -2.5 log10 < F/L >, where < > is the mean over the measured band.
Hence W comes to 0.15 mag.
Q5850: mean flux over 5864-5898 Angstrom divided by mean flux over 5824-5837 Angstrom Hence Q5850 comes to 0.9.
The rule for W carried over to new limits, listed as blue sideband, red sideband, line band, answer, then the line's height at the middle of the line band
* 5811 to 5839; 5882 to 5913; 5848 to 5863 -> -0.030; 14.7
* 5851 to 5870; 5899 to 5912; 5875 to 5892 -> 0.061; 15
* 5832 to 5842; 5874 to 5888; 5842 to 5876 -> 0.006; 15.5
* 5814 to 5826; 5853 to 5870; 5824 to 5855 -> -0.037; 15.1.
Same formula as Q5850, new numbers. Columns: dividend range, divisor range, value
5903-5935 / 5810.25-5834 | 1.04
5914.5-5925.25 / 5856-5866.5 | 1.07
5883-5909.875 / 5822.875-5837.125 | 0.90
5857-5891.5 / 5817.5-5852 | 0.94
